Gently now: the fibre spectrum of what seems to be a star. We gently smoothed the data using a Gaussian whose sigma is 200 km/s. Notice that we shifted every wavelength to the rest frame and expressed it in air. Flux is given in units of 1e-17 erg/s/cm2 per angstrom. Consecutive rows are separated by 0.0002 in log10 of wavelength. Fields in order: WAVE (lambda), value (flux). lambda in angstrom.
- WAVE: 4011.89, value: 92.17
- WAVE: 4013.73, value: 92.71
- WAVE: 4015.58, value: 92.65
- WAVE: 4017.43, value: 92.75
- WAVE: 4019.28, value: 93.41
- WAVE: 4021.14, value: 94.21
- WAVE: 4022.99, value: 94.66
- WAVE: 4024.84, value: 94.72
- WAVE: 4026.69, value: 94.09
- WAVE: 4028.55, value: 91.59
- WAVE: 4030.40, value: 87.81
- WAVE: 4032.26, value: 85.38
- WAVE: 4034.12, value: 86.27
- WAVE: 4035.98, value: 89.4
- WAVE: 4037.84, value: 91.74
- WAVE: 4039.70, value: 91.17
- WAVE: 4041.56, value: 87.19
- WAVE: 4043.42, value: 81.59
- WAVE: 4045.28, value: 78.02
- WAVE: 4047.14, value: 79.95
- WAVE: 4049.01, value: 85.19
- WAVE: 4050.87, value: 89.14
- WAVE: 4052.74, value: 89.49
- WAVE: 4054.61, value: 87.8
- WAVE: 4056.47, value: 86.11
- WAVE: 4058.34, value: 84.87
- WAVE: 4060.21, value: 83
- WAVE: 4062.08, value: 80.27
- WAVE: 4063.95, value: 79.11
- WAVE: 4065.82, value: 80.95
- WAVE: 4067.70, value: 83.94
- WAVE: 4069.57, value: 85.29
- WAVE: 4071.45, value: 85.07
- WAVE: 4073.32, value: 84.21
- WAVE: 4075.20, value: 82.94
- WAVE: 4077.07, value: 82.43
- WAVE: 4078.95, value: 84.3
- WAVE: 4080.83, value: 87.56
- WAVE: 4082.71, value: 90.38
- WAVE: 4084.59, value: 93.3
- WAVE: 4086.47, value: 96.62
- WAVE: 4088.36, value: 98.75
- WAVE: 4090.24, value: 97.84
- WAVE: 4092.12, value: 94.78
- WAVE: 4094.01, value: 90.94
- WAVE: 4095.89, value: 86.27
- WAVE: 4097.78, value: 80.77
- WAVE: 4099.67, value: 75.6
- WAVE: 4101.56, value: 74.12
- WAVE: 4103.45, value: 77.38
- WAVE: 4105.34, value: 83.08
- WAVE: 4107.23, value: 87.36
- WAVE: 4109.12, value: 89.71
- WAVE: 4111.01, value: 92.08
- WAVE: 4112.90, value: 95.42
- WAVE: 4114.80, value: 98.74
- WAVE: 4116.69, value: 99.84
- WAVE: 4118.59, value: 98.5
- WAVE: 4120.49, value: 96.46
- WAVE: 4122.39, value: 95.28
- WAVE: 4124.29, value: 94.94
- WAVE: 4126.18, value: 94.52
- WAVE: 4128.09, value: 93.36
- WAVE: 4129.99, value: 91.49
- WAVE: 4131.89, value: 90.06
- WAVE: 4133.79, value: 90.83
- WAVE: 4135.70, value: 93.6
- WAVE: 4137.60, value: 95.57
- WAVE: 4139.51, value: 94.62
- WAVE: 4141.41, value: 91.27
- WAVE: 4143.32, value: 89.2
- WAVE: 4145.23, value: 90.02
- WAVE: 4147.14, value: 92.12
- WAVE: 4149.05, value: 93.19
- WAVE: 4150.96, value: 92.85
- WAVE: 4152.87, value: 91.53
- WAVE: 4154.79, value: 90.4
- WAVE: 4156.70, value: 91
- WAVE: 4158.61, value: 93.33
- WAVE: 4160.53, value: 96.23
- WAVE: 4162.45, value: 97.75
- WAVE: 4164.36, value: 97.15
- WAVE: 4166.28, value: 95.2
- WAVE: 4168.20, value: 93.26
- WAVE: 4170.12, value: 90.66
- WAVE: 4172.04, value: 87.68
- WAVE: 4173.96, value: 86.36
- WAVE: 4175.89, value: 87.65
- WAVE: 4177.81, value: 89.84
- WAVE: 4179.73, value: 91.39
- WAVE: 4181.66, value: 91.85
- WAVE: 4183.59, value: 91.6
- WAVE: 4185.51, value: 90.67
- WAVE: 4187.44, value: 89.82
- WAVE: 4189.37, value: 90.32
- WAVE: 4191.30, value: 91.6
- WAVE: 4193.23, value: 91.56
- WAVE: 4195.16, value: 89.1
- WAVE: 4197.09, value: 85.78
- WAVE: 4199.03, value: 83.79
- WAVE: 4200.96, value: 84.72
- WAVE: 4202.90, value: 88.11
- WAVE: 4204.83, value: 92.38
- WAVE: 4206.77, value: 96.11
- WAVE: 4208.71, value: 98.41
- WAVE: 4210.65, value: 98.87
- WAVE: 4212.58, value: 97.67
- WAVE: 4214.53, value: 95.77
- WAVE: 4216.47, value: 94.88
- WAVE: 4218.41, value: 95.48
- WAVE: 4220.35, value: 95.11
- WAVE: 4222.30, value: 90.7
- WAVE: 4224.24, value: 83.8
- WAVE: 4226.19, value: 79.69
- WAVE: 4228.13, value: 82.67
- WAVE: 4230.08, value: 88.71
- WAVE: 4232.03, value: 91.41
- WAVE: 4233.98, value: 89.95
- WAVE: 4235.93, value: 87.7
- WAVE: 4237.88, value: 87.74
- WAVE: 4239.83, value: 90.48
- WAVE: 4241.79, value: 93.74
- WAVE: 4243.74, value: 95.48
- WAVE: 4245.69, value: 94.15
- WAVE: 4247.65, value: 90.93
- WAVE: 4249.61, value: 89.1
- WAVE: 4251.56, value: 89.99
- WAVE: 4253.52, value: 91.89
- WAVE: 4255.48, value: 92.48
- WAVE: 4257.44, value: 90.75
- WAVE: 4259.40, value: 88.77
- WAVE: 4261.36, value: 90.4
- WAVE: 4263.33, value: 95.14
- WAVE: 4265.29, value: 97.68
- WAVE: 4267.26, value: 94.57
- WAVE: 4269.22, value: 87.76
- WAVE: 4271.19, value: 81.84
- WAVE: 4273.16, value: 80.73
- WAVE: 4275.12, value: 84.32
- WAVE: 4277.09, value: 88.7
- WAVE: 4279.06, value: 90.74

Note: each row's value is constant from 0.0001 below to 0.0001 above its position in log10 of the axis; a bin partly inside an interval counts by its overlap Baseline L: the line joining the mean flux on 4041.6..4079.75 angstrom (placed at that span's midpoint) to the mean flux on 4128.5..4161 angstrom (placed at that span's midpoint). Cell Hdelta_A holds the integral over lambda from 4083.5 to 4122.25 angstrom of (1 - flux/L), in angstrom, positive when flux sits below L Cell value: -1.1 angstrom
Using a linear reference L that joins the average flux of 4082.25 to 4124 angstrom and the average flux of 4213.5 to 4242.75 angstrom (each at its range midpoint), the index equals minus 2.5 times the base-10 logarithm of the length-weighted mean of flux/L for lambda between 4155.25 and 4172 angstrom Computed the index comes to -0.04 mag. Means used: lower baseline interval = 90.7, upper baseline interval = 89.8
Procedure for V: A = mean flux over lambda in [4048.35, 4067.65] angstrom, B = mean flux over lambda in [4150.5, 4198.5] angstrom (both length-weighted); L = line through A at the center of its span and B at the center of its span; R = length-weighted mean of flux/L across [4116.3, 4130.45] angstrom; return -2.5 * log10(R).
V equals -0.08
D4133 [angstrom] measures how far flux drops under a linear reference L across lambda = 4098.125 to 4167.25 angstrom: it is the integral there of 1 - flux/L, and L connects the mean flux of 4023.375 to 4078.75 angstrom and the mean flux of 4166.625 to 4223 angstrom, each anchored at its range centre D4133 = -2.0 angstrom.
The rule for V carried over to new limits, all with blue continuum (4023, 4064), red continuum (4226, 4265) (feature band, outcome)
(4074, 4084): 0.022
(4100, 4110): 0.078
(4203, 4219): -0.070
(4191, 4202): 0.025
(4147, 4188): -0.034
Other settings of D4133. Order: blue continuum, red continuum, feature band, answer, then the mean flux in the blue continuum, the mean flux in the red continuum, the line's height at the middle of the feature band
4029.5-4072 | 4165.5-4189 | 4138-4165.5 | -1.11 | 85.1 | 90.4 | 89.4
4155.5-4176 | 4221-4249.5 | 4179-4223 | -0.58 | 92.6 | 89.1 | 90.8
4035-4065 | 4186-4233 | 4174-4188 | -0.07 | 85.3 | 90.7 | 89.7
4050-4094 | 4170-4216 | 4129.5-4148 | -0.53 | 87.4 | 91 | 89.4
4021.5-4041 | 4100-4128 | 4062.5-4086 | 1.49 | 90.7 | 91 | 90.9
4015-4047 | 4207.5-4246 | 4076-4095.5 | -0.30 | 89.5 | 91.6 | 90.1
